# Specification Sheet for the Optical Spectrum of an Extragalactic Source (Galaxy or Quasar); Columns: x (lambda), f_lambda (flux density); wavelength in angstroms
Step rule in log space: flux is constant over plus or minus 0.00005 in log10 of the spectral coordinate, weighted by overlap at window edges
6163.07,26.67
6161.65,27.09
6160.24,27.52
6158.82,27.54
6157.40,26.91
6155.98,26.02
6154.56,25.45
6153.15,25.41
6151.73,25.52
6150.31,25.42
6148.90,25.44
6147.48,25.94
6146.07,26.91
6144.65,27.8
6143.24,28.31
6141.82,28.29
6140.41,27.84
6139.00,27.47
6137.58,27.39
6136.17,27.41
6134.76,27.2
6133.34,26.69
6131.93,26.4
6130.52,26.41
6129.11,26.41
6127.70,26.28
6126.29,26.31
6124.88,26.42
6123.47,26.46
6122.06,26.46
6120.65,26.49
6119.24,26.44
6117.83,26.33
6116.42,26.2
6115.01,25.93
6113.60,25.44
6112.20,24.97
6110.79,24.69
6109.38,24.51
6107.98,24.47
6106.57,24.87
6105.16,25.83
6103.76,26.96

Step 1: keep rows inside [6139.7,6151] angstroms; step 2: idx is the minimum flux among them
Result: 25.42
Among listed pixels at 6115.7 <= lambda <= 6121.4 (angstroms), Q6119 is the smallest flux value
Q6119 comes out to 26.2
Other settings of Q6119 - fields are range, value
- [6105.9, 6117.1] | 24.47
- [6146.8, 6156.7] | 25.41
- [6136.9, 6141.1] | 27.39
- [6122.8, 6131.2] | 26.28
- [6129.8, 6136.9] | 26.4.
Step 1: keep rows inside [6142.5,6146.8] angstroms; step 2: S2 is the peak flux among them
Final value 28.31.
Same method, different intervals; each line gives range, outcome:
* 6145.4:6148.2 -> 26.91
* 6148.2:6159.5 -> 27.54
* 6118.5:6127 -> 26.49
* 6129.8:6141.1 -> 27.84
